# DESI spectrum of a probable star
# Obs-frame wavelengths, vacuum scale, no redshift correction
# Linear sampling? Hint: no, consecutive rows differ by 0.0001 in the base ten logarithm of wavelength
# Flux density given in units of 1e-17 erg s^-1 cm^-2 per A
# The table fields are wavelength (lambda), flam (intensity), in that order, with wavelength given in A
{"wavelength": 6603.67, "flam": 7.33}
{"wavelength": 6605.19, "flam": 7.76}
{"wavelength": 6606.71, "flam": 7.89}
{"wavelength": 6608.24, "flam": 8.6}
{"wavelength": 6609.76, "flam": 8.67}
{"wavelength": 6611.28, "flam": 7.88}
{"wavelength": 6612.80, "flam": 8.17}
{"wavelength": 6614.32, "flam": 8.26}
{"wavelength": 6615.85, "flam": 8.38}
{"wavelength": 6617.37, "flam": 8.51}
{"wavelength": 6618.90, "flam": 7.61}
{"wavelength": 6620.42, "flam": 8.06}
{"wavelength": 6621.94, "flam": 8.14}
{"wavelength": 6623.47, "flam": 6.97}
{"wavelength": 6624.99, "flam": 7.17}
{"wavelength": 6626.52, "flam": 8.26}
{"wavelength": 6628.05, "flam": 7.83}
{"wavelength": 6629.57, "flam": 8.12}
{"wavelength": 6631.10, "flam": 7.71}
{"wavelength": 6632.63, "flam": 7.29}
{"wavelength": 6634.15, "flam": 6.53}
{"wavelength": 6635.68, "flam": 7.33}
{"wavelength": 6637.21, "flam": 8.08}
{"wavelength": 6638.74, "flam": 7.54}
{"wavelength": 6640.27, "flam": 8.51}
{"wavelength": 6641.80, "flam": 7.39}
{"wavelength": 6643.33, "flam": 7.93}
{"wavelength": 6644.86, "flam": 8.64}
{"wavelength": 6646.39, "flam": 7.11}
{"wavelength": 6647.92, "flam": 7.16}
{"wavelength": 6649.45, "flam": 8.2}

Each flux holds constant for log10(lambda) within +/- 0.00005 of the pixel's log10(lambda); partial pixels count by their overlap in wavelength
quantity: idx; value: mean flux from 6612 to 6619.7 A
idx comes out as 8.18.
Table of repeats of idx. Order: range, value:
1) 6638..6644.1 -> 7.84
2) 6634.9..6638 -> 7.68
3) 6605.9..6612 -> 8.25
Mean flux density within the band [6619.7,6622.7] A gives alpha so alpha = 8.11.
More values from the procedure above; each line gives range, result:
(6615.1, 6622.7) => 8.15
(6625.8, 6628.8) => 8.03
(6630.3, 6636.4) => 7.22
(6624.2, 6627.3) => 7.7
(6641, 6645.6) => 7.98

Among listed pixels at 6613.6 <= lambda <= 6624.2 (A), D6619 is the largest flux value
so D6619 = 8.51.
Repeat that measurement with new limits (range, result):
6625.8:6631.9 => 8.26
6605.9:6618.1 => 8.67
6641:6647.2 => 8.64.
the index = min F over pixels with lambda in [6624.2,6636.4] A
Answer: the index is 6.53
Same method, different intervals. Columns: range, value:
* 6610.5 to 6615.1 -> 7.88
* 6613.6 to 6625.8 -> 6.97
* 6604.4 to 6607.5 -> 7.76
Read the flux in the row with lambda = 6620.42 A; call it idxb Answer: 8.06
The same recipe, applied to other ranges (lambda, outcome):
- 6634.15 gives 6.53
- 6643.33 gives 7.93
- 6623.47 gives 6.97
